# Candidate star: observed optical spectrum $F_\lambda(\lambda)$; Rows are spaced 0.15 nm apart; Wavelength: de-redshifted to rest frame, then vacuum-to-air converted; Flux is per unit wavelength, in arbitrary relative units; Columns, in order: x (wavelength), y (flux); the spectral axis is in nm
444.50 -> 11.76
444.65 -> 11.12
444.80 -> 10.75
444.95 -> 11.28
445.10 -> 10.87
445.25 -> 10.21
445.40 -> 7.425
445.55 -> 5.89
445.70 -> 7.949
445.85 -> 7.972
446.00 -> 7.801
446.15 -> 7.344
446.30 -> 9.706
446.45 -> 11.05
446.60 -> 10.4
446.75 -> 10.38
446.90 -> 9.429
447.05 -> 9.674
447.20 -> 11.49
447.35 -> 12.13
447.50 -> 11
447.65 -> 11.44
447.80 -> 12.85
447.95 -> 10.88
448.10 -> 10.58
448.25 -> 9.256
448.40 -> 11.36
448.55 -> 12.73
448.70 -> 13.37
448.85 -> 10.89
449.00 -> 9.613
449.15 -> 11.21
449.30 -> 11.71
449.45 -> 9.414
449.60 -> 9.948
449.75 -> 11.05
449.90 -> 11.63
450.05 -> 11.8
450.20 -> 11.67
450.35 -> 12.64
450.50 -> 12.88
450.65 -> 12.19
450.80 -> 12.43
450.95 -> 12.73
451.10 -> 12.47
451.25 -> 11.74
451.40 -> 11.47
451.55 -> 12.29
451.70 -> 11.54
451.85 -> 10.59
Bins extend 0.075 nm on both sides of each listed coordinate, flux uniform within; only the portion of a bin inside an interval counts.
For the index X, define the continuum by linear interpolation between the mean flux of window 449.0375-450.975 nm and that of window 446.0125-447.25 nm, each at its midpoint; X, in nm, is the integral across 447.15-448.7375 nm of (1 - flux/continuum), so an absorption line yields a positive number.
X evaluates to -0.156 nm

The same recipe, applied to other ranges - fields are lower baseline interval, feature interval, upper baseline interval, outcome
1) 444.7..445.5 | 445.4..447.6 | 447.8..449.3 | 0.24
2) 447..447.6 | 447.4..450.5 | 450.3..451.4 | 0.11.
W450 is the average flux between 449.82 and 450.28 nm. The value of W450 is 11.7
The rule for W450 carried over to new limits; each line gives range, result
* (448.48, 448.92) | 12.3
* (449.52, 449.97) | 10.9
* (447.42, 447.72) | 11.2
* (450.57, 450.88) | 12.3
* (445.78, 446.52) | 8.76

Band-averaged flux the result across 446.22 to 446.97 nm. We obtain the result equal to 10.2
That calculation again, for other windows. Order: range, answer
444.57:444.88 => 11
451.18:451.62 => 11.8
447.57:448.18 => 11.4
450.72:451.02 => 12.6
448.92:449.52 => 10.5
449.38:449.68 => 9.71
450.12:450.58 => 12.4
